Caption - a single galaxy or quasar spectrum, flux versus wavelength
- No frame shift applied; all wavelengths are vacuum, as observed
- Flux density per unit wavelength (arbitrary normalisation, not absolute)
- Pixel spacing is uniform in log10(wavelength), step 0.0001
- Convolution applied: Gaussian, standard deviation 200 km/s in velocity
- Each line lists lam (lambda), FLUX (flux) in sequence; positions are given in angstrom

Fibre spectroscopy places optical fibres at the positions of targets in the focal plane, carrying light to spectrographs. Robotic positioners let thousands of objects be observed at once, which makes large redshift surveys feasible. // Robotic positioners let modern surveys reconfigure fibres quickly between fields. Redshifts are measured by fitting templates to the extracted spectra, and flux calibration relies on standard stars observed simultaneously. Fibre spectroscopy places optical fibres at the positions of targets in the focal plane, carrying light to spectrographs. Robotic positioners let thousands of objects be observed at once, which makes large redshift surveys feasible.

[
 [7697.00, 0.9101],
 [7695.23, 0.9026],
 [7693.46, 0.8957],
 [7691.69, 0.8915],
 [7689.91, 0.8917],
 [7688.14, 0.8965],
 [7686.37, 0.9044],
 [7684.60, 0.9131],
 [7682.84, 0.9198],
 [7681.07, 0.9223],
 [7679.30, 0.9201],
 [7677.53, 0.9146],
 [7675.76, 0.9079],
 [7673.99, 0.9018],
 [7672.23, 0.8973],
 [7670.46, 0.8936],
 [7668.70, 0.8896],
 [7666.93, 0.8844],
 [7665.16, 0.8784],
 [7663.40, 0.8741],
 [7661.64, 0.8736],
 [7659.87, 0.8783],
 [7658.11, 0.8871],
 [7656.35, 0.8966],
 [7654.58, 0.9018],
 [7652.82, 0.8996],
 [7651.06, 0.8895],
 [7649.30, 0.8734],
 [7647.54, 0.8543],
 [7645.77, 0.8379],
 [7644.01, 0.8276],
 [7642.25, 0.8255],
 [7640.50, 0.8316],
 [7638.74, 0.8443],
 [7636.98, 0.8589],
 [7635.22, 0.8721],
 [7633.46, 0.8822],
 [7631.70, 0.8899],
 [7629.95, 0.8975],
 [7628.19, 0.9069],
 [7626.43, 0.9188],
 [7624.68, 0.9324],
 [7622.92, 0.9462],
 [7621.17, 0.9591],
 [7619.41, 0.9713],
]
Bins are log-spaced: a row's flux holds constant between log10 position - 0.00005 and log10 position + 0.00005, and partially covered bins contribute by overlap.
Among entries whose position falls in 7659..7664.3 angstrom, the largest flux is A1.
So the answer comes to 0.8783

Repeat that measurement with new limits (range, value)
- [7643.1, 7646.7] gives 0.8379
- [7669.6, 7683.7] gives 0.9223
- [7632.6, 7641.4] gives 0.8822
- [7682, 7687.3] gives 0.9198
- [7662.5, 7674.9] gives 0.9018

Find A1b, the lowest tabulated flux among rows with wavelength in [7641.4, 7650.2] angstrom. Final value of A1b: 0.8255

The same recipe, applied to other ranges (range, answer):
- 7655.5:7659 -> 0.8871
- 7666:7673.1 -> 0.8844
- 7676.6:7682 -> 0.9146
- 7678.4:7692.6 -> 0.8915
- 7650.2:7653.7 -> 0.8895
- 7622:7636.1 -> 0.8721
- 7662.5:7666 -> 0.8741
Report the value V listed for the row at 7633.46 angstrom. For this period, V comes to 0.8822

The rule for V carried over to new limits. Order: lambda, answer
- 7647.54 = 0.8543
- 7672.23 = 0.8973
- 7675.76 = 0.9079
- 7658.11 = 0.8871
